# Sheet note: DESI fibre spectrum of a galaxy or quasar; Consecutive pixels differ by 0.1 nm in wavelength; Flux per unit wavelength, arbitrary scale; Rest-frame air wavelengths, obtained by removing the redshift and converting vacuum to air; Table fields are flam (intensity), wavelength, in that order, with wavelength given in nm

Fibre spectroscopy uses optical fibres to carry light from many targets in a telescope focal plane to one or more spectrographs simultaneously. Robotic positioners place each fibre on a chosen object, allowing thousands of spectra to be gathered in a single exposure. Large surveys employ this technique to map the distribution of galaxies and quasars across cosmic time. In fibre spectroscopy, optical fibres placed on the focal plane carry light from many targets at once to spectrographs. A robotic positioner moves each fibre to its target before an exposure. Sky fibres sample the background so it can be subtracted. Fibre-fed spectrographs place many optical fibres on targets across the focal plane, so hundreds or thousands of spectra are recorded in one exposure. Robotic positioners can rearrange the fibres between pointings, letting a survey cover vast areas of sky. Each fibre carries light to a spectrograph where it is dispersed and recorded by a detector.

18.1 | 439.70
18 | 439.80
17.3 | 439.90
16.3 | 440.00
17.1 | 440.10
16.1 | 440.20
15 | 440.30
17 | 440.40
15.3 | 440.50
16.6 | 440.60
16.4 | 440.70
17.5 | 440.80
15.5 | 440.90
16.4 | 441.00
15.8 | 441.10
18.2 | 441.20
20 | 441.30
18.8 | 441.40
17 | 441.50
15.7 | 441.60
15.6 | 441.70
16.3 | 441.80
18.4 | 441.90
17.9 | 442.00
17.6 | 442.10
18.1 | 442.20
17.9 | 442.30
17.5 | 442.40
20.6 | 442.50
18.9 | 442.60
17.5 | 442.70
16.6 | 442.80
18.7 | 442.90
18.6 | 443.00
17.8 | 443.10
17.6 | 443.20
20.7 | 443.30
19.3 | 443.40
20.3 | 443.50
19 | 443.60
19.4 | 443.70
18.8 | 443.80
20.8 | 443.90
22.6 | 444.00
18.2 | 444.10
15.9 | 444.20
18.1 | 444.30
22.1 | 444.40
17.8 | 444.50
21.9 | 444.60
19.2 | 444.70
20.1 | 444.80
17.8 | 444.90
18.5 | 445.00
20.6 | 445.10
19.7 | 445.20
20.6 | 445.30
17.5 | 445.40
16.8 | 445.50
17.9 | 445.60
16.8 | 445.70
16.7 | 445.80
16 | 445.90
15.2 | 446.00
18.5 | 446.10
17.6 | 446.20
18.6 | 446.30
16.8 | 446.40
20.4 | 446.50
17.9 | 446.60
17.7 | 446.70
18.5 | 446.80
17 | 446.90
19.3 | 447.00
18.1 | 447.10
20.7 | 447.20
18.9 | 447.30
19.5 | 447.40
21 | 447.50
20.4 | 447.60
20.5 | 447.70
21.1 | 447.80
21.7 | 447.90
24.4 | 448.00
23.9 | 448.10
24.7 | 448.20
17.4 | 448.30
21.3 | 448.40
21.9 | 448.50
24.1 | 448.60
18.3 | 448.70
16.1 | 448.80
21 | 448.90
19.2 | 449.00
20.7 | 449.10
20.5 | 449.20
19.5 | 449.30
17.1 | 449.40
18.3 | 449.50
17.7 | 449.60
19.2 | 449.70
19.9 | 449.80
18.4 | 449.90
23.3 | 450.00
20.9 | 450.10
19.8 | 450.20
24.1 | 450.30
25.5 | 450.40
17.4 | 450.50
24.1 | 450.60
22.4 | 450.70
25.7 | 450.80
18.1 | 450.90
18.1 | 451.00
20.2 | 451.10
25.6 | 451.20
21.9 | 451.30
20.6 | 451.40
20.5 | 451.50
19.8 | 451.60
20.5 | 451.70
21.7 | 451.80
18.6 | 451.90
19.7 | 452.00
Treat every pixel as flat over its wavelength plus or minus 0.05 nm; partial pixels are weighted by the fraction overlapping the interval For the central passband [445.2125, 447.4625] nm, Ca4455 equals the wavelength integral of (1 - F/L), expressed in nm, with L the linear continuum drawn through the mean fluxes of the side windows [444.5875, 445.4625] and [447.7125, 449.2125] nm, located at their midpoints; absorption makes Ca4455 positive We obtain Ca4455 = 0.220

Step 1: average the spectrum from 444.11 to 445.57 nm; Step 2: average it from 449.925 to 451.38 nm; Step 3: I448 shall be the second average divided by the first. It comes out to 1.15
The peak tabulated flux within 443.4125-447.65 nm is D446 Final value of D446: 22.6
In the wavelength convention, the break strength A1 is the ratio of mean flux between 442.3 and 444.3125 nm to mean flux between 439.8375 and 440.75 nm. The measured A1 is 1.15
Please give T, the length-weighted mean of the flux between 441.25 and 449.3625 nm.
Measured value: 19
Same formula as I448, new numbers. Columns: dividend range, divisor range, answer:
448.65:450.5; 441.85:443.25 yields 1.10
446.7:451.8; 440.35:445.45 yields 1.12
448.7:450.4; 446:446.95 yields 1.11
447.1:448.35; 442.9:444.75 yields 1.09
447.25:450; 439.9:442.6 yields 1.18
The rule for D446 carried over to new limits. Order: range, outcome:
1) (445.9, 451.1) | 25.7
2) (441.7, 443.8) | 20.7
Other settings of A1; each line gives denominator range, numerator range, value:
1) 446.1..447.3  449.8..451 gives 1.17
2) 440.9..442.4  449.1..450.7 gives 1.18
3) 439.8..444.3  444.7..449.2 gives 1.09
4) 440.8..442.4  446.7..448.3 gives 1.18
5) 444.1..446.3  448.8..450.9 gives 1.12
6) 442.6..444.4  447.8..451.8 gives 1.10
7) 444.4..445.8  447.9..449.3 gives 1.11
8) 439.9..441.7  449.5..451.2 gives 1.25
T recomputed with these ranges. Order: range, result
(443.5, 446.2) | 18.7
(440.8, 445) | 18.4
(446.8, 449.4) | 20.3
